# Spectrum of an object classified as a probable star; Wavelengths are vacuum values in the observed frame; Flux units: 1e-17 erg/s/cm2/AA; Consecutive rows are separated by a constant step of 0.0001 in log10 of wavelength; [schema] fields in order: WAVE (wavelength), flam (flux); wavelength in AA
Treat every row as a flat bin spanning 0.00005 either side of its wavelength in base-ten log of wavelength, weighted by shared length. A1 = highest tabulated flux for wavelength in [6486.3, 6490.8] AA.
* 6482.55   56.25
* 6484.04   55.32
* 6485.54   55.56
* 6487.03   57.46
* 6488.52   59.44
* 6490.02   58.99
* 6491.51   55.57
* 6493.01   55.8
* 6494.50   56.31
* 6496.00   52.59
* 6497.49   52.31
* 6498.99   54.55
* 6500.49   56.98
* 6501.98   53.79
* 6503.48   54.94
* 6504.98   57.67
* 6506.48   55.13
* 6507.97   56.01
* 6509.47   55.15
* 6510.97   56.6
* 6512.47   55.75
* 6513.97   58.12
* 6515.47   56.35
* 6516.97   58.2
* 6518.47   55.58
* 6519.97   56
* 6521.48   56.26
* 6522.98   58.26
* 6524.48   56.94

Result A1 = 59.44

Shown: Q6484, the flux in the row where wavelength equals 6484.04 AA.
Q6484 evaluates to 55.32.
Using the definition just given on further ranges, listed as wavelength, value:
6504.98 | 57.67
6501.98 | 53.79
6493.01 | 55.8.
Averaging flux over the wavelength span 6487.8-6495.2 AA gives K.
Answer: 57.2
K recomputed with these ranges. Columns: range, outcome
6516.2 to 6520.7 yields 56.6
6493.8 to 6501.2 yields 54.5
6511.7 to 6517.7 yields 57.1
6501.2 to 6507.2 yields 55.4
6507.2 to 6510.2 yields 55.7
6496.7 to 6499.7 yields 53.4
